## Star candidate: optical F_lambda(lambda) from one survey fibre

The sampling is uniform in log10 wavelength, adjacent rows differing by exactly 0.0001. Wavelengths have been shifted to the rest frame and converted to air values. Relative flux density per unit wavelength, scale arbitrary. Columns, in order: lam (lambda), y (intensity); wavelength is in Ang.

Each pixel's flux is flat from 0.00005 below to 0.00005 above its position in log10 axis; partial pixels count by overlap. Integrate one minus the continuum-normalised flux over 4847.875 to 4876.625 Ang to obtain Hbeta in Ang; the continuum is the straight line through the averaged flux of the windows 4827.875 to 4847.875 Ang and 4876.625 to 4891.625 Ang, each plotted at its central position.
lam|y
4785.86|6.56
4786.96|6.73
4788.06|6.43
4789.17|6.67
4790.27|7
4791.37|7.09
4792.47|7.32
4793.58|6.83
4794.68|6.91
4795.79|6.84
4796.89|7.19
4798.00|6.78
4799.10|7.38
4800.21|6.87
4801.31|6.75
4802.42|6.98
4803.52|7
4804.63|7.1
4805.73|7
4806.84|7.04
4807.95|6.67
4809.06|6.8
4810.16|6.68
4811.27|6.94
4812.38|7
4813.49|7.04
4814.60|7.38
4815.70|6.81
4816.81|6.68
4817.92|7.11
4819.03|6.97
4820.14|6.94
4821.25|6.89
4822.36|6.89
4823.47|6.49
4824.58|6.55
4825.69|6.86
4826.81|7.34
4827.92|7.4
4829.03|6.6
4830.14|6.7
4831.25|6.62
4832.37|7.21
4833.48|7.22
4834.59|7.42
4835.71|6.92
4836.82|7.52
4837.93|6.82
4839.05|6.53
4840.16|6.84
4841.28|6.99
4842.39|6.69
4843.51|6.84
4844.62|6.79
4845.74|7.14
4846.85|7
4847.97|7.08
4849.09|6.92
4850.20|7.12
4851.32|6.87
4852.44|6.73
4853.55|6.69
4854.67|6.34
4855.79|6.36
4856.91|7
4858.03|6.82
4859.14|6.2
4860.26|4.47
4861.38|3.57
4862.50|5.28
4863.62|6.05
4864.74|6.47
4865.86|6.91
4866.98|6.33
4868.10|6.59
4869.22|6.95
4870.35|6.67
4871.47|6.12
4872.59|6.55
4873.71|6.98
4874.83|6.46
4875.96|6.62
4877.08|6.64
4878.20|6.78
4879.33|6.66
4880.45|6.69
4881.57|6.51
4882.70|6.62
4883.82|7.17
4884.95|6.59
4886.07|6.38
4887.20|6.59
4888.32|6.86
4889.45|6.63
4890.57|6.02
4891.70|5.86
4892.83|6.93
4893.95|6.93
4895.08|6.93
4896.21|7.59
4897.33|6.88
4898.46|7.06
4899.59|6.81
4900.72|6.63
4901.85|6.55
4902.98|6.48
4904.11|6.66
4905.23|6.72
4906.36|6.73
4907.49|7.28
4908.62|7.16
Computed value 1.6 Ang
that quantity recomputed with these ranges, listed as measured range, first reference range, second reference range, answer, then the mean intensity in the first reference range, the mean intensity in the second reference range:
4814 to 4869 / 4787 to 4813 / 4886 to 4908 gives 1.2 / 6.92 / 6.73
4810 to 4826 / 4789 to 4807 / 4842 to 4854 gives 0.2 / 6.99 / 6.9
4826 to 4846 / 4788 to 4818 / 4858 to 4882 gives -1.1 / 6.94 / 6.28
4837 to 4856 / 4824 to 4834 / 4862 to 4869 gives -0.5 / 6.94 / 6.32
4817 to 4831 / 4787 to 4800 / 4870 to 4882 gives -0.1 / 6.94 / 6.61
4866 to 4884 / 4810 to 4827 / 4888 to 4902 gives 0.4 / 6.9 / 6.75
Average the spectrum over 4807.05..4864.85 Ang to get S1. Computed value 6.72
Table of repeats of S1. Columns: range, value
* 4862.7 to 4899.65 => 6.65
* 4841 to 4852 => 6.94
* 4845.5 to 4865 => 6.33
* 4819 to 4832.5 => 6.86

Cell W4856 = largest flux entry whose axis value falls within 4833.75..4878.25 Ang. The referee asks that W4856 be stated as 7.52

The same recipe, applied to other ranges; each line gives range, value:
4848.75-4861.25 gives 7.12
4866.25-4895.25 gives 7.17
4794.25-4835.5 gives 7.42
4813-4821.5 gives 7.38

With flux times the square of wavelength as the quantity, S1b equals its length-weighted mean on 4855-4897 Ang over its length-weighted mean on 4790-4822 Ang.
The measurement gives 1.0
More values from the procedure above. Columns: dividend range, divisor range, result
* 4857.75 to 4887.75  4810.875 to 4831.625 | 0.94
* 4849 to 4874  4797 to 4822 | 0.93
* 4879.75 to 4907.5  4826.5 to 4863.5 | 1.03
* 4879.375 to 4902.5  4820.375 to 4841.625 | 0.99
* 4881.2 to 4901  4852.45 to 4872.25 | 1.10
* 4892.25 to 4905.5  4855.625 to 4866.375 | 1.18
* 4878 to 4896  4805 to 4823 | 0.99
